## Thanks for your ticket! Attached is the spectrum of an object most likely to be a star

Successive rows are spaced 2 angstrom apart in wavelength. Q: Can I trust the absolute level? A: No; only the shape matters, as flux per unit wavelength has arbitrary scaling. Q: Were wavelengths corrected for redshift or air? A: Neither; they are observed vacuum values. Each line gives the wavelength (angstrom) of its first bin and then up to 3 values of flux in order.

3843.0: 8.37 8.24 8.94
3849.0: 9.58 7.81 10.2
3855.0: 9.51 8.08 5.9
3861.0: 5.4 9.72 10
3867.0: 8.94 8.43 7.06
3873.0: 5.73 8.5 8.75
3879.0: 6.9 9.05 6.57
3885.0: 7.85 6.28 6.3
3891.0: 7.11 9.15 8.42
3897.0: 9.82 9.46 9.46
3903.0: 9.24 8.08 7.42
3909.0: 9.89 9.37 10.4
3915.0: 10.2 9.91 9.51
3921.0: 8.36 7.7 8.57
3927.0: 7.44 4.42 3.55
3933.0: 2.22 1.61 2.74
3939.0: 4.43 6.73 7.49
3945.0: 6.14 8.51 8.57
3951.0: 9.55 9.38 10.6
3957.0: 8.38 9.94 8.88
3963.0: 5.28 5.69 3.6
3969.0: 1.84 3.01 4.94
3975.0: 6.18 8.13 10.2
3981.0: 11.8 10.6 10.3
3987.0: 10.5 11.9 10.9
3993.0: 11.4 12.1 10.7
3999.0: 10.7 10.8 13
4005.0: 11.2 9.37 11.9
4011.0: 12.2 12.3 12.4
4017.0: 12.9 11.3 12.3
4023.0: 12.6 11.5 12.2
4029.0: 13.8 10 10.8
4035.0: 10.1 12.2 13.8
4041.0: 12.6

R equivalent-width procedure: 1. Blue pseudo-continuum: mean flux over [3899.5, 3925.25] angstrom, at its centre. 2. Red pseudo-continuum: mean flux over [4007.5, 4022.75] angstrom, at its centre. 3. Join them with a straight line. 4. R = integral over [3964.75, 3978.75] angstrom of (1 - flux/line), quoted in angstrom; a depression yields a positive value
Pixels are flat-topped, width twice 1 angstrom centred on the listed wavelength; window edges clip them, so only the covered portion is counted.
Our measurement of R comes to 7.6 angstrom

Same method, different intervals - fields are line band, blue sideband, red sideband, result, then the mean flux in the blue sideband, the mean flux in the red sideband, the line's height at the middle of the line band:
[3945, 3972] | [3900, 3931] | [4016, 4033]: 7.35 angstrom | 8.5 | 12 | 9.88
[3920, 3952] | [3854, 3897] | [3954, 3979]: 3.80 angstrom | 7.84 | 6.53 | 6.97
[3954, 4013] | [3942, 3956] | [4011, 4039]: 5.75 angstrom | 8.61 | 12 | 10.1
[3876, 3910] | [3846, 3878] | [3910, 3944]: -3.13 angstrom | 8.28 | 6.74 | 7.55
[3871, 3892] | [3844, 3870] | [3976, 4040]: 3.96 angstrom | 8.52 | 11.4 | 8.99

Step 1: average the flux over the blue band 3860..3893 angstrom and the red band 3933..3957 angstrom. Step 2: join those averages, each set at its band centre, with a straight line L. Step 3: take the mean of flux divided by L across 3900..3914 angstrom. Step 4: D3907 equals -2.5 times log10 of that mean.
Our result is -0.24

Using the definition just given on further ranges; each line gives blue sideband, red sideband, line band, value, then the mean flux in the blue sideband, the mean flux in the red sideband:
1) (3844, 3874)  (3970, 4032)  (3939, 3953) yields 0.26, 8.24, 10.7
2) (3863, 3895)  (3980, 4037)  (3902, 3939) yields 0.24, 7.86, 11.5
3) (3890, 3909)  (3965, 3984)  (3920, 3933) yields 0.26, 8.75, 6.65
